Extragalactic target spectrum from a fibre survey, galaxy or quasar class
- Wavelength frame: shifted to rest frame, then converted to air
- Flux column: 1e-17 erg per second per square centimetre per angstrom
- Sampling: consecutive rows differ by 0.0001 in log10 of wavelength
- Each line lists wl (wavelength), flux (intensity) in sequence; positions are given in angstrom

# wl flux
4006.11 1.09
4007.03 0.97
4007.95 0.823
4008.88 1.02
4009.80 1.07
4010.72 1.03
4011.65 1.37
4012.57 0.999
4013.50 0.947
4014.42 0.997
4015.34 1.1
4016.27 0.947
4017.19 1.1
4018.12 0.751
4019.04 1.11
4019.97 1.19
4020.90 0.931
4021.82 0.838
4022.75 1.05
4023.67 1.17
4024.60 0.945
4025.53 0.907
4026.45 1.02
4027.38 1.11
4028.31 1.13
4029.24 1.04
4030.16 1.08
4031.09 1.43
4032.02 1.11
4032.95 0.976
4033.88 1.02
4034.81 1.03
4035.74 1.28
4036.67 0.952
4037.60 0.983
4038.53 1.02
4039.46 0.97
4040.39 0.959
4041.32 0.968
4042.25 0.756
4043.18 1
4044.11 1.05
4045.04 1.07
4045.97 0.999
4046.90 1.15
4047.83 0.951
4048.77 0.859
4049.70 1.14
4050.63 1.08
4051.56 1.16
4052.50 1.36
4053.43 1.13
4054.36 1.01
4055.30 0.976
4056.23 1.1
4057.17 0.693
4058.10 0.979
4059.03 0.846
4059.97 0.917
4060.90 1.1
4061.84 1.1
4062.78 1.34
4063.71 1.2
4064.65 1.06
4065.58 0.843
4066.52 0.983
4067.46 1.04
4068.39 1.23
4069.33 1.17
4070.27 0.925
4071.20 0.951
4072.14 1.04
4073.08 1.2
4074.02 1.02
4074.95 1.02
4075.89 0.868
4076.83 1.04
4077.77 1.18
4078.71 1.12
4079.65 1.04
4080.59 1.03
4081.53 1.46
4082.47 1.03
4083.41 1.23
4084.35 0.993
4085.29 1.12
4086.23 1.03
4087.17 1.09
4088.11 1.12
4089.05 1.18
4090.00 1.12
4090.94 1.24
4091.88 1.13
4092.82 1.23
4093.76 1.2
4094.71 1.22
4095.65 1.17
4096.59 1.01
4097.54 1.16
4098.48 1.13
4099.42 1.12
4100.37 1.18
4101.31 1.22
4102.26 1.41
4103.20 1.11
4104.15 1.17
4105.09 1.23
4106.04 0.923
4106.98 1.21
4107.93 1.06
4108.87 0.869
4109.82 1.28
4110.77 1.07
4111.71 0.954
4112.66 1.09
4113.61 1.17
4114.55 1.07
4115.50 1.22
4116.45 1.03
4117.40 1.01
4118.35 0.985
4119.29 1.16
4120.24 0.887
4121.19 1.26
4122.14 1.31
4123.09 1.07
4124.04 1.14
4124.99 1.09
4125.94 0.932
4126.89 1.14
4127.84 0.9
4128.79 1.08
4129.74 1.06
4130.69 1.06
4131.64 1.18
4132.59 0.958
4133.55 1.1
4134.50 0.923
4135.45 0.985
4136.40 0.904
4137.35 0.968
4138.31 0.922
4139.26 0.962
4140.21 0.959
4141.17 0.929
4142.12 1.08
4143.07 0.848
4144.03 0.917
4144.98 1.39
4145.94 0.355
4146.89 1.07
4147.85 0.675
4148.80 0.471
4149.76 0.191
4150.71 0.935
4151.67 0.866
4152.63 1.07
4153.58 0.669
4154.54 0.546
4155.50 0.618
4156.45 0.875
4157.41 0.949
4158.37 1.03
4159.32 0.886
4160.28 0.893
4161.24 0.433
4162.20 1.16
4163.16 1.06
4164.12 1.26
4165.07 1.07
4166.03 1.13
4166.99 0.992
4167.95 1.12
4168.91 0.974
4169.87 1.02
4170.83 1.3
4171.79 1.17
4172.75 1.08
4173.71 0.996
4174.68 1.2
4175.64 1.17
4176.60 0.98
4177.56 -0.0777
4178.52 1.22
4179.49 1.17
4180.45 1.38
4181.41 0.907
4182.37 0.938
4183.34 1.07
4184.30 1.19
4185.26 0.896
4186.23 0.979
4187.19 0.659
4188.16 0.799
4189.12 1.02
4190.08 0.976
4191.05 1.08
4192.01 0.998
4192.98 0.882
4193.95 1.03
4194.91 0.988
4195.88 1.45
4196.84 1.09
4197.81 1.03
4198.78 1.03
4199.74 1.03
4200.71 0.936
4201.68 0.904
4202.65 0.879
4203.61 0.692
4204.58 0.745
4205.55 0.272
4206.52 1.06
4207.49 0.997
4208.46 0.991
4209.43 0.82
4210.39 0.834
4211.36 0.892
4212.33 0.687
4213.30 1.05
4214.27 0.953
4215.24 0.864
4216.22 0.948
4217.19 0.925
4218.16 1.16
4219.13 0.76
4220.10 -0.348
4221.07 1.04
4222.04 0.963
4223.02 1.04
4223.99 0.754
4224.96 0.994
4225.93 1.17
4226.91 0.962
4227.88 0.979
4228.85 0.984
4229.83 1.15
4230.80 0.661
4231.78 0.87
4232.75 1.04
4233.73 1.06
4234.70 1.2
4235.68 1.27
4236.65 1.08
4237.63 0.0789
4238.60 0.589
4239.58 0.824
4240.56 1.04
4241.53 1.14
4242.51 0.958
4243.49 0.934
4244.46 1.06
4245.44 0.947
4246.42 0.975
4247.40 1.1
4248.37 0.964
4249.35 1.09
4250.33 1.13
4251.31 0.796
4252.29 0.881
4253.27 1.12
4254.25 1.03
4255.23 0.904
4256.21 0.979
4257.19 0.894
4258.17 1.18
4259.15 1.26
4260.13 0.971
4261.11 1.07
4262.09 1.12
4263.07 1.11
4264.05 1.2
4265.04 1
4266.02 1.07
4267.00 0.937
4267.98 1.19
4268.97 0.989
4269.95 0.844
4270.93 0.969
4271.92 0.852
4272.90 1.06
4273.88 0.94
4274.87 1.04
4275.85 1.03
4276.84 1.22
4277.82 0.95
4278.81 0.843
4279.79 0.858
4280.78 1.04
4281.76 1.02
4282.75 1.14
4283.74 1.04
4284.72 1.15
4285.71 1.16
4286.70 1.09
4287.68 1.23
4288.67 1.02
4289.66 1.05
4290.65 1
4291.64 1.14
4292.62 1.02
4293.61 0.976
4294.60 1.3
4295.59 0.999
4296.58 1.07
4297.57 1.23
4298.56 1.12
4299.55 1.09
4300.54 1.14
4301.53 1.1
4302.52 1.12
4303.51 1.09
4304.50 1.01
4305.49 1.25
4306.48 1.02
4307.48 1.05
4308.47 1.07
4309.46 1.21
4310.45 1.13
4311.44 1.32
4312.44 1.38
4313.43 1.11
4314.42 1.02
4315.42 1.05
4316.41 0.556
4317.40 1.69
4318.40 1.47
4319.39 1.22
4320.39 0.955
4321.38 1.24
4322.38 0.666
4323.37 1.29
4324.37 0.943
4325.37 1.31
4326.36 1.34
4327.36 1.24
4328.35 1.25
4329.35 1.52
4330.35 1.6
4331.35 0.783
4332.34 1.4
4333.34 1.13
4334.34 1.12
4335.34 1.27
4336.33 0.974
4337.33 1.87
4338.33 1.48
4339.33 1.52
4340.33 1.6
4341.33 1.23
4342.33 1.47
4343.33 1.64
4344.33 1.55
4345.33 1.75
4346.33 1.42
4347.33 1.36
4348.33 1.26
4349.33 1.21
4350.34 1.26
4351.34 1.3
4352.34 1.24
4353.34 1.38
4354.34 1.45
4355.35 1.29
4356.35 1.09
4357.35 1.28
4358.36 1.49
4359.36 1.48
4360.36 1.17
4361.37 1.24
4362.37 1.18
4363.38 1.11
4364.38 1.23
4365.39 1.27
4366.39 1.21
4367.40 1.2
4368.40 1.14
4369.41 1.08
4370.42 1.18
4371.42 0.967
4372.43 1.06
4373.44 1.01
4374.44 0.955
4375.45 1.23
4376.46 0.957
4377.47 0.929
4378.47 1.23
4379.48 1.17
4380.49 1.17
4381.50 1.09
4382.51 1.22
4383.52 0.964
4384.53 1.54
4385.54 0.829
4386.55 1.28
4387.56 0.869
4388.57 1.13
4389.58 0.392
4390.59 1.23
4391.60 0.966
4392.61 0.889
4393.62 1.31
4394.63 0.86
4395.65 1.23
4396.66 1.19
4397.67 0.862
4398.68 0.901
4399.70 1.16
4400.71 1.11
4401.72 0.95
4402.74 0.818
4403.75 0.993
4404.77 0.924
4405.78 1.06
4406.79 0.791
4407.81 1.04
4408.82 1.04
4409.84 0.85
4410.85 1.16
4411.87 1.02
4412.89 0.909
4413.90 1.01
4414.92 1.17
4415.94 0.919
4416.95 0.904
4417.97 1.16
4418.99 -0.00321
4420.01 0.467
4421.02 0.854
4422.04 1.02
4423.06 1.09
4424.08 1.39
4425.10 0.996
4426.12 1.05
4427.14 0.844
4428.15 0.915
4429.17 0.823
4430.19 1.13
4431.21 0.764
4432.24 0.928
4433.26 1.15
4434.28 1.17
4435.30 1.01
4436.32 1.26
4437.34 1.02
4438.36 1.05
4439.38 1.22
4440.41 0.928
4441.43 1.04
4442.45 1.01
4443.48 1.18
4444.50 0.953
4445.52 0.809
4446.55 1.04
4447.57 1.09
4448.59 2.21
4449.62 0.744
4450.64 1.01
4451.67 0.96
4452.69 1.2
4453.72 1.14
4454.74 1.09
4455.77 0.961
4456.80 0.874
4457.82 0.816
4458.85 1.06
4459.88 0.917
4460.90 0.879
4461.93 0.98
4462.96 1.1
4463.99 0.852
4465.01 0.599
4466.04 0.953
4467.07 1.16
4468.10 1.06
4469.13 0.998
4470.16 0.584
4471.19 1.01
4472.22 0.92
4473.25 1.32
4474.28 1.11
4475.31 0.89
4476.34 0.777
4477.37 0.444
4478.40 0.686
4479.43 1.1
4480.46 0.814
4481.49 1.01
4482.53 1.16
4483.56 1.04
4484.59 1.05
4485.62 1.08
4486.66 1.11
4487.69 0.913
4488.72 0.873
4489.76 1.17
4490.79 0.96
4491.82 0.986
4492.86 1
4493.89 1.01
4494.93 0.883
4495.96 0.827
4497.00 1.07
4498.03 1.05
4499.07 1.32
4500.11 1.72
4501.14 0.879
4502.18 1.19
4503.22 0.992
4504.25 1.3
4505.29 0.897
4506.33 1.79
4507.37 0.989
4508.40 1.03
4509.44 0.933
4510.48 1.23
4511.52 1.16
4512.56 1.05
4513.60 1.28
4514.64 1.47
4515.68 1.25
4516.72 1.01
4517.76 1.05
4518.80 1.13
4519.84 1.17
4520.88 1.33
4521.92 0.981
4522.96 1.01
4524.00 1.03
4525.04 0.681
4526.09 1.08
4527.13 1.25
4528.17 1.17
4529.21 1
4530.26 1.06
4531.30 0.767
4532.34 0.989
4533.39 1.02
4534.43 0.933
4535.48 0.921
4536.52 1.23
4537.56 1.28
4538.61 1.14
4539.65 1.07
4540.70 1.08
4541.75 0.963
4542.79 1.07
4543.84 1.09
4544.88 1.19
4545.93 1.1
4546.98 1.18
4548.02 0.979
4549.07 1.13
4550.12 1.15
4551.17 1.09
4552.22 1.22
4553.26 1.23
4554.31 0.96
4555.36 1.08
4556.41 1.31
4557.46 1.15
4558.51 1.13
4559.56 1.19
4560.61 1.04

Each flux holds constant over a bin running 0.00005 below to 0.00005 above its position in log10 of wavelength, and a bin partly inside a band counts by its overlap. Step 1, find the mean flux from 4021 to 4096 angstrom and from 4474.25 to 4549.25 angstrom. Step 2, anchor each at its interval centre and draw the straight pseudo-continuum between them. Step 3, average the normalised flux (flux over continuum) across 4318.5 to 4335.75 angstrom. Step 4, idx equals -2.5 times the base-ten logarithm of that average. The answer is -0.13 mag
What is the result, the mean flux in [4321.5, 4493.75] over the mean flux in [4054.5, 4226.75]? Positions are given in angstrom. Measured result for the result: 1.08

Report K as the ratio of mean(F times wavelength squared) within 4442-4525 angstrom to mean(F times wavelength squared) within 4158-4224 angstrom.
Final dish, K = 1.26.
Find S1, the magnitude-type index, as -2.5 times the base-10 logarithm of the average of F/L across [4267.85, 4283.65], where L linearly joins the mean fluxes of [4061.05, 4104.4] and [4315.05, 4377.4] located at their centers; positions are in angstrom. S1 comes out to 0.22 mag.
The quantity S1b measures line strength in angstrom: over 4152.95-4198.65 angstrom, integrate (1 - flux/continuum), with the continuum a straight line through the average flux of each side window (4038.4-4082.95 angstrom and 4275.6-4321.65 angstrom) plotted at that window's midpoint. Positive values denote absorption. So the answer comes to 3.8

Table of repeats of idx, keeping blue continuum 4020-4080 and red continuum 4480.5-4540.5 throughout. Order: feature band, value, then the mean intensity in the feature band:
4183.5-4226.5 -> 0.16 mag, 0.913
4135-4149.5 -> 0.19 mag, 0.885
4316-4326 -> -0.07 mag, 1.14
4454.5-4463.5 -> 0.13 mag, 0.959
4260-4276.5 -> 0.04 mag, 1.03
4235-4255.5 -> 0.12 mag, 0.951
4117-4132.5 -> -0.03 mag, 1.08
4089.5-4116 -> -0.09 mag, 1.14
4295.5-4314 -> -0.07 mag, 1.13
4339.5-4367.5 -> -0.24 mag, 1.34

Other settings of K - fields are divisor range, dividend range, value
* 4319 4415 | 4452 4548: 0.95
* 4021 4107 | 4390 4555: 1.16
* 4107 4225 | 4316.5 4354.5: 1.49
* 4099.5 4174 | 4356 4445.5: 1.18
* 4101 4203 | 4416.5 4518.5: 1.19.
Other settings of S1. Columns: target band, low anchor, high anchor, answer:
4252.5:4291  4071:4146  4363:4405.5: 0.03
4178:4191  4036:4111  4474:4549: 0.06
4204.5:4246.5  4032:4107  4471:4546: 0.20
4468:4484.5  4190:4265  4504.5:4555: 0.15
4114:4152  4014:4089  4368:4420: 0.07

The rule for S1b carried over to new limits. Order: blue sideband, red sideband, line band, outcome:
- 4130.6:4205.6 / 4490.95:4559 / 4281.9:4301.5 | -2.0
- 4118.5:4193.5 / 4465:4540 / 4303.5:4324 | -2.6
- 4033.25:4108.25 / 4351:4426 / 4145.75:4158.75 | 4.0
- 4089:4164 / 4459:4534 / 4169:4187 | -0.2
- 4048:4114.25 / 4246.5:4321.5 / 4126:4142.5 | 1.3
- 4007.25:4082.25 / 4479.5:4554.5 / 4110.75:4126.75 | -0.5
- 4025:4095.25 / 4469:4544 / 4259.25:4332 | -2.9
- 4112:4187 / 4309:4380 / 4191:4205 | 0.8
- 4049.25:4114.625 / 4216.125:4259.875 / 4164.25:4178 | -0.1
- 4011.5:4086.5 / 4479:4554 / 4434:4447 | 0.4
